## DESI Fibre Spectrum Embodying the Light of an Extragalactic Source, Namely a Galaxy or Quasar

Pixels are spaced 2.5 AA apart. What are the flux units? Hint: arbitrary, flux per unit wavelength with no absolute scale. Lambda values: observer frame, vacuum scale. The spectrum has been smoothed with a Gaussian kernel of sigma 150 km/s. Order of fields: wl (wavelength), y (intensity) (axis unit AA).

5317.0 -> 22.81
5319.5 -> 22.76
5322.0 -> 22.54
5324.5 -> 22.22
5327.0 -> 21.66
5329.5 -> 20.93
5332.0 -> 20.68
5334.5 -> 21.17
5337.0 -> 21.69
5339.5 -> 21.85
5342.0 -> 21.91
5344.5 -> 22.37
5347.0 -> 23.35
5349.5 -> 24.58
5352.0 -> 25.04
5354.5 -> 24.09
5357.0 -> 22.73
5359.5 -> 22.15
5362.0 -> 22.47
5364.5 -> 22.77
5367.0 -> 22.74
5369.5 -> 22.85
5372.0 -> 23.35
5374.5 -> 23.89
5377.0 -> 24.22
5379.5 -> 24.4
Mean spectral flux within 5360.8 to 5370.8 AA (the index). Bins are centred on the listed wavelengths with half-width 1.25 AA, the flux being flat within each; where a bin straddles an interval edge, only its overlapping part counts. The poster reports 22.7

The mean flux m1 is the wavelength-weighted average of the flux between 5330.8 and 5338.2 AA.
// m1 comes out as 21.2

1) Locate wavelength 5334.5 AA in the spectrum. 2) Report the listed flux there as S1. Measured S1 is 21.17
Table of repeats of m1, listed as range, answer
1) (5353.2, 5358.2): 23.4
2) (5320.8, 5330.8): 21.8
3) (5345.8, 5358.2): 24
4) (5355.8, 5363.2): 22.4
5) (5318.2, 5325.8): 22.5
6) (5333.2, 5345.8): 21.8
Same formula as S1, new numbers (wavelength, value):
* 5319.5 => 22.76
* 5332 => 20.68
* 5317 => 22.81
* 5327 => 21.66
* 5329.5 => 20.93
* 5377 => 24.22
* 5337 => 21.69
